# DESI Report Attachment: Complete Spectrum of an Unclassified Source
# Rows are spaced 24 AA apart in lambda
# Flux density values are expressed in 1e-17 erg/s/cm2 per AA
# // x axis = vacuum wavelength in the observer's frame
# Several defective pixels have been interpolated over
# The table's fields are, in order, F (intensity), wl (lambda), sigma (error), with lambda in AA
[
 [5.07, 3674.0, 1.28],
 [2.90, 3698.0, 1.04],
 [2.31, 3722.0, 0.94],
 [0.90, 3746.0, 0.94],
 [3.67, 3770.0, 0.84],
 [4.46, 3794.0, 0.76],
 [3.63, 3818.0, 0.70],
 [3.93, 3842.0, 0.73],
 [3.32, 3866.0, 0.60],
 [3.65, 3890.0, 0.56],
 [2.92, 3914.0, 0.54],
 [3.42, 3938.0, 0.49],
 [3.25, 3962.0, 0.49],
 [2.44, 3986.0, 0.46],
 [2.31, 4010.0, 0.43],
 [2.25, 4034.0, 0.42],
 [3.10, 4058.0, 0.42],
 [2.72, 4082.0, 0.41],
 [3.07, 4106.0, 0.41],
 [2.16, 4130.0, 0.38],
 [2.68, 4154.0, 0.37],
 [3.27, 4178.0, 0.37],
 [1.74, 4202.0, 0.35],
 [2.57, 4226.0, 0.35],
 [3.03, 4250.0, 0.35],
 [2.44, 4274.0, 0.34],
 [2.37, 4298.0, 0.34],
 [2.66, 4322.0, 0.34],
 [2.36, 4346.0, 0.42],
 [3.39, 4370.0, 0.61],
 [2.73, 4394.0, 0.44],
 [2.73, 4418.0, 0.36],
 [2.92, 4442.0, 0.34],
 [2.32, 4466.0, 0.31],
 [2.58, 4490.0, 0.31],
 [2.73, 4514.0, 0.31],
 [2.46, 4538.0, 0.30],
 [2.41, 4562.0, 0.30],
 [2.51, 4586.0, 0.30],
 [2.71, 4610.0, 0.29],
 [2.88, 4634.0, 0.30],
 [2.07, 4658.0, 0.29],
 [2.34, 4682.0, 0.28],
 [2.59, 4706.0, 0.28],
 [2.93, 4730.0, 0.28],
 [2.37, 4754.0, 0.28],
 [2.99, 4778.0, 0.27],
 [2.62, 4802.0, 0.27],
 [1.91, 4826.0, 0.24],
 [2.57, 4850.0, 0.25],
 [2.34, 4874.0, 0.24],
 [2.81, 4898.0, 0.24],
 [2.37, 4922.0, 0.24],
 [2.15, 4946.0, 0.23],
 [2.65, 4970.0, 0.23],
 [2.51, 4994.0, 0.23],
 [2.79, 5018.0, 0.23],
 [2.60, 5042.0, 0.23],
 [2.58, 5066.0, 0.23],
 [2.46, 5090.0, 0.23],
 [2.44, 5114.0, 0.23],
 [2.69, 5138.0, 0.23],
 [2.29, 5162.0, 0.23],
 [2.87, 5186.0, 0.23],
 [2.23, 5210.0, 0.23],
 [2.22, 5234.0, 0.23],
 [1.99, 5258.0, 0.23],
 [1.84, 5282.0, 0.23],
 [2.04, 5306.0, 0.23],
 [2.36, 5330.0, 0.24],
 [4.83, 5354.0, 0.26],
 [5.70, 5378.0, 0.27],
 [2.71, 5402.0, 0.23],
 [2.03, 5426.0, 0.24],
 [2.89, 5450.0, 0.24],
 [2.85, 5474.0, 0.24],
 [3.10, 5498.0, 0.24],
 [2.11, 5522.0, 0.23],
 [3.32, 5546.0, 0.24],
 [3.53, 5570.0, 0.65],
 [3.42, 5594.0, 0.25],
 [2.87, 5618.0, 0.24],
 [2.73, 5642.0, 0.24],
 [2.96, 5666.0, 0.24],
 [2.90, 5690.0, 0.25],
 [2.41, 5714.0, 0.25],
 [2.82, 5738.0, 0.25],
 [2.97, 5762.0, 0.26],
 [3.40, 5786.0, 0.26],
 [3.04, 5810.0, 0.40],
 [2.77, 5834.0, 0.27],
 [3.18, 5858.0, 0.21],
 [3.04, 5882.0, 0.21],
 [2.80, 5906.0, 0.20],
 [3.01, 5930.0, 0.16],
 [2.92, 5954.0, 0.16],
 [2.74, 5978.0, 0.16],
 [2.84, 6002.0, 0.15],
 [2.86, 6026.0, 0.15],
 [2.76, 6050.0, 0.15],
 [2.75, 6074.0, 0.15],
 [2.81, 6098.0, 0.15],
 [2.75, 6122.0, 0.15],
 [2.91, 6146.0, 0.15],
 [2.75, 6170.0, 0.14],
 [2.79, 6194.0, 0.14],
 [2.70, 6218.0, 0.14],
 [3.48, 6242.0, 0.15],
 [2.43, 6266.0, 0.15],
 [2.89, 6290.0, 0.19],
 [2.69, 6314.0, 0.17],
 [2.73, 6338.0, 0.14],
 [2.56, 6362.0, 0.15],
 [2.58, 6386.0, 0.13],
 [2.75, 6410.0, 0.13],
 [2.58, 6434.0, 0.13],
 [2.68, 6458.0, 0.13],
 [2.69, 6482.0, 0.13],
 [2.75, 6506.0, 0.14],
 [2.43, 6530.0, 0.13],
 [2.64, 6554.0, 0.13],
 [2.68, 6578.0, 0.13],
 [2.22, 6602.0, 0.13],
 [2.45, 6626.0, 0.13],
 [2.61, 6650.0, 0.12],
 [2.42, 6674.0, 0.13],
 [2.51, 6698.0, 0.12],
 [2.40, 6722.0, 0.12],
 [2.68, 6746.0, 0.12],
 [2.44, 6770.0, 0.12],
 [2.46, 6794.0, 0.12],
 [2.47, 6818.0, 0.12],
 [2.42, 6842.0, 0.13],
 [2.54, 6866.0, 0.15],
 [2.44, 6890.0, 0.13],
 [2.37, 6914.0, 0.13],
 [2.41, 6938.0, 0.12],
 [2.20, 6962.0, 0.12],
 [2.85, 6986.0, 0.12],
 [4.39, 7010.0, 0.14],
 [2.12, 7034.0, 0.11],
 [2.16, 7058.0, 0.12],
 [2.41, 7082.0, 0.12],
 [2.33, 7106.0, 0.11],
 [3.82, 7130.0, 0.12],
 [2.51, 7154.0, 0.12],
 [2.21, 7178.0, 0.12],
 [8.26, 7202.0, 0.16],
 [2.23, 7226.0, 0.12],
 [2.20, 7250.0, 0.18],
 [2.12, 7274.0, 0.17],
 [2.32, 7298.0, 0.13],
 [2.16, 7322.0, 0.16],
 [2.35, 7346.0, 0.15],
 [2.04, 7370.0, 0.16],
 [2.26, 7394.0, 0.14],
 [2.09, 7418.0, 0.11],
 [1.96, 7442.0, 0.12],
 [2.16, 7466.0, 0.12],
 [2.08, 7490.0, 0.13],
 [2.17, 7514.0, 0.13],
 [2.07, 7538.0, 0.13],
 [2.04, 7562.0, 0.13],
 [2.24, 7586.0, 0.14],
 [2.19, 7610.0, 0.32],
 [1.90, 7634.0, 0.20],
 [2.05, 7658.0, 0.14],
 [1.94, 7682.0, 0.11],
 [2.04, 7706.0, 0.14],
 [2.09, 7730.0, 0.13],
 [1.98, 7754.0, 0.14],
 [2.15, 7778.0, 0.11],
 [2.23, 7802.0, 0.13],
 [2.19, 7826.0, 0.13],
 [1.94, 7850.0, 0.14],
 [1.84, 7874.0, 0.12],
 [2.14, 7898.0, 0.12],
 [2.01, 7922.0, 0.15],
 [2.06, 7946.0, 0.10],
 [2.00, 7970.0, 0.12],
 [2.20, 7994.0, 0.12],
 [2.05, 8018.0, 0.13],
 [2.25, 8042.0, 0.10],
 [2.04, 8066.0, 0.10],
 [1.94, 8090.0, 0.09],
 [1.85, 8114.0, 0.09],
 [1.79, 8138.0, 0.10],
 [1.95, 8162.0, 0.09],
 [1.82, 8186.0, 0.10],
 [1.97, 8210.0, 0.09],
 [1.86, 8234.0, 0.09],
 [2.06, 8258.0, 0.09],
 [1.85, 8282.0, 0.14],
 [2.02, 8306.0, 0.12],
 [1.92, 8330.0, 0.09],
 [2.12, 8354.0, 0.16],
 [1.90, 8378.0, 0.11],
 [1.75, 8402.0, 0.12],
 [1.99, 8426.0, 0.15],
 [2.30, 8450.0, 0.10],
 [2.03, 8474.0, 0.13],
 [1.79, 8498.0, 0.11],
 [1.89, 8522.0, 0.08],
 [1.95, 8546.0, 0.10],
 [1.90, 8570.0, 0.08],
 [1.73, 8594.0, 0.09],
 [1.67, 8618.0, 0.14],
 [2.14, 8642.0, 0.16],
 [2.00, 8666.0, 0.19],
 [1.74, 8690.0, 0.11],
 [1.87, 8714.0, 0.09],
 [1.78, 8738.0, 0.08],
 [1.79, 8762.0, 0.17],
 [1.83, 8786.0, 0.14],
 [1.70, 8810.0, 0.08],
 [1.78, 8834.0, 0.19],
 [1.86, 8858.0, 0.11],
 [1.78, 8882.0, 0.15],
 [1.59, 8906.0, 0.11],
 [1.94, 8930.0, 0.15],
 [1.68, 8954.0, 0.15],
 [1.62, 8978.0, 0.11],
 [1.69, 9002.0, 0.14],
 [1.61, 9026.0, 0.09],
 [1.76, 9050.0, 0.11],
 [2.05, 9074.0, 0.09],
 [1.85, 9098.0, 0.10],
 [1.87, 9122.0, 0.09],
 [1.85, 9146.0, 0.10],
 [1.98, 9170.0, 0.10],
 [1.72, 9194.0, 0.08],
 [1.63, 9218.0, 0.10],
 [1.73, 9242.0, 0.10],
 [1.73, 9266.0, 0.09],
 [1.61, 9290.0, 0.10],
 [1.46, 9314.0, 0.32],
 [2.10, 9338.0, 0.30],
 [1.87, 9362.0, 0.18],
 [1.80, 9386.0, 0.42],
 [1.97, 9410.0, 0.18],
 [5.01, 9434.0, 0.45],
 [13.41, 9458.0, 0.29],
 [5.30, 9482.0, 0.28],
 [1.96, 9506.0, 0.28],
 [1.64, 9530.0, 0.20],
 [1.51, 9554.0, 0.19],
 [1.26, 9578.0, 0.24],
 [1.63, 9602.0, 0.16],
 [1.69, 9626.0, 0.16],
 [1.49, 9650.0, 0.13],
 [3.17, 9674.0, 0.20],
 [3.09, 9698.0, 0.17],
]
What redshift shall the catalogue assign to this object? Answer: 0.439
